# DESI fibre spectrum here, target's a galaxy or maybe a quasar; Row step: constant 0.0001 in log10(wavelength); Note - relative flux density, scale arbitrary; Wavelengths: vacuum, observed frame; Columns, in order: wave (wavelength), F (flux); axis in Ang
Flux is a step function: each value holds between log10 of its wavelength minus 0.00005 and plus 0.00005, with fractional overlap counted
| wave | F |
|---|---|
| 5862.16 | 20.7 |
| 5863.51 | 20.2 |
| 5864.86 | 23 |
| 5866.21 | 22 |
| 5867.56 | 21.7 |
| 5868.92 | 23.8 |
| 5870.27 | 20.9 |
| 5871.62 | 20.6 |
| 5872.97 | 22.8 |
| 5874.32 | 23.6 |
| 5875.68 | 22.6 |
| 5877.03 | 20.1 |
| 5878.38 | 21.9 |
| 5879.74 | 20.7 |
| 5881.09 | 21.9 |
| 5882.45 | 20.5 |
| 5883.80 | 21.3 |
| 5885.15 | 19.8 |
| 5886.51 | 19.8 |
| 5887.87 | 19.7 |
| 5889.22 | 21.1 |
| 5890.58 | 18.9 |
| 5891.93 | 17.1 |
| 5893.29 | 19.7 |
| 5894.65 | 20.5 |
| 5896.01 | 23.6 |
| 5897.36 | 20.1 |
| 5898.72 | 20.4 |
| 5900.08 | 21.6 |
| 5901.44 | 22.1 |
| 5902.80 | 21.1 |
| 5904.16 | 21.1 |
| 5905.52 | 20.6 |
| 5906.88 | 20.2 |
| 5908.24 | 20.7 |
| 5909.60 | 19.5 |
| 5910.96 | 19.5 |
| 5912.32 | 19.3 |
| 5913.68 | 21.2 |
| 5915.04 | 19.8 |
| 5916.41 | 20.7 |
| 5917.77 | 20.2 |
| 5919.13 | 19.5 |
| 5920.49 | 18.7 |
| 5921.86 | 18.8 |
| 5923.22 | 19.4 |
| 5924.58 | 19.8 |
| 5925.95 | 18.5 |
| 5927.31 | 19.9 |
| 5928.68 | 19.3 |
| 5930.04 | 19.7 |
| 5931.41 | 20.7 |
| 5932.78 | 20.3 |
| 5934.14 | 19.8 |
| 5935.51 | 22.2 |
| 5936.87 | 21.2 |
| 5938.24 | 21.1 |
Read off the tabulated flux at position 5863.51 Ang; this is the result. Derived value 20.2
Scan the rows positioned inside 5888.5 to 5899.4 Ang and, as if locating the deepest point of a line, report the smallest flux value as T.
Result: 17.1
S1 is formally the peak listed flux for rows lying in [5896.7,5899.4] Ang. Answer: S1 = 20.4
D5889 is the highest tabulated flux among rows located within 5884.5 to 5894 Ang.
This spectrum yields 21.1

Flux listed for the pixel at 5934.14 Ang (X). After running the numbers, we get 19.8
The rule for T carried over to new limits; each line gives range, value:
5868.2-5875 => 20.6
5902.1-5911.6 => 19.5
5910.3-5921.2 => 18.7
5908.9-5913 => 19.3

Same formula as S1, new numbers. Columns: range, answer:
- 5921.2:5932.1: 20.7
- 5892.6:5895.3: 20.5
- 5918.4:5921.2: 19.5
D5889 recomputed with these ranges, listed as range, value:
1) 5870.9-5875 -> 23.6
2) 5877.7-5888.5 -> 21.9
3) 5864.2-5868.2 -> 23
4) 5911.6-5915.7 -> 21.2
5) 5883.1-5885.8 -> 21.3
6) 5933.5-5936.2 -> 22.2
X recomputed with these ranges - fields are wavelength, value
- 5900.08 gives 21.6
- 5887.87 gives 19.7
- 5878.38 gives 21.9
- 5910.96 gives 19.5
